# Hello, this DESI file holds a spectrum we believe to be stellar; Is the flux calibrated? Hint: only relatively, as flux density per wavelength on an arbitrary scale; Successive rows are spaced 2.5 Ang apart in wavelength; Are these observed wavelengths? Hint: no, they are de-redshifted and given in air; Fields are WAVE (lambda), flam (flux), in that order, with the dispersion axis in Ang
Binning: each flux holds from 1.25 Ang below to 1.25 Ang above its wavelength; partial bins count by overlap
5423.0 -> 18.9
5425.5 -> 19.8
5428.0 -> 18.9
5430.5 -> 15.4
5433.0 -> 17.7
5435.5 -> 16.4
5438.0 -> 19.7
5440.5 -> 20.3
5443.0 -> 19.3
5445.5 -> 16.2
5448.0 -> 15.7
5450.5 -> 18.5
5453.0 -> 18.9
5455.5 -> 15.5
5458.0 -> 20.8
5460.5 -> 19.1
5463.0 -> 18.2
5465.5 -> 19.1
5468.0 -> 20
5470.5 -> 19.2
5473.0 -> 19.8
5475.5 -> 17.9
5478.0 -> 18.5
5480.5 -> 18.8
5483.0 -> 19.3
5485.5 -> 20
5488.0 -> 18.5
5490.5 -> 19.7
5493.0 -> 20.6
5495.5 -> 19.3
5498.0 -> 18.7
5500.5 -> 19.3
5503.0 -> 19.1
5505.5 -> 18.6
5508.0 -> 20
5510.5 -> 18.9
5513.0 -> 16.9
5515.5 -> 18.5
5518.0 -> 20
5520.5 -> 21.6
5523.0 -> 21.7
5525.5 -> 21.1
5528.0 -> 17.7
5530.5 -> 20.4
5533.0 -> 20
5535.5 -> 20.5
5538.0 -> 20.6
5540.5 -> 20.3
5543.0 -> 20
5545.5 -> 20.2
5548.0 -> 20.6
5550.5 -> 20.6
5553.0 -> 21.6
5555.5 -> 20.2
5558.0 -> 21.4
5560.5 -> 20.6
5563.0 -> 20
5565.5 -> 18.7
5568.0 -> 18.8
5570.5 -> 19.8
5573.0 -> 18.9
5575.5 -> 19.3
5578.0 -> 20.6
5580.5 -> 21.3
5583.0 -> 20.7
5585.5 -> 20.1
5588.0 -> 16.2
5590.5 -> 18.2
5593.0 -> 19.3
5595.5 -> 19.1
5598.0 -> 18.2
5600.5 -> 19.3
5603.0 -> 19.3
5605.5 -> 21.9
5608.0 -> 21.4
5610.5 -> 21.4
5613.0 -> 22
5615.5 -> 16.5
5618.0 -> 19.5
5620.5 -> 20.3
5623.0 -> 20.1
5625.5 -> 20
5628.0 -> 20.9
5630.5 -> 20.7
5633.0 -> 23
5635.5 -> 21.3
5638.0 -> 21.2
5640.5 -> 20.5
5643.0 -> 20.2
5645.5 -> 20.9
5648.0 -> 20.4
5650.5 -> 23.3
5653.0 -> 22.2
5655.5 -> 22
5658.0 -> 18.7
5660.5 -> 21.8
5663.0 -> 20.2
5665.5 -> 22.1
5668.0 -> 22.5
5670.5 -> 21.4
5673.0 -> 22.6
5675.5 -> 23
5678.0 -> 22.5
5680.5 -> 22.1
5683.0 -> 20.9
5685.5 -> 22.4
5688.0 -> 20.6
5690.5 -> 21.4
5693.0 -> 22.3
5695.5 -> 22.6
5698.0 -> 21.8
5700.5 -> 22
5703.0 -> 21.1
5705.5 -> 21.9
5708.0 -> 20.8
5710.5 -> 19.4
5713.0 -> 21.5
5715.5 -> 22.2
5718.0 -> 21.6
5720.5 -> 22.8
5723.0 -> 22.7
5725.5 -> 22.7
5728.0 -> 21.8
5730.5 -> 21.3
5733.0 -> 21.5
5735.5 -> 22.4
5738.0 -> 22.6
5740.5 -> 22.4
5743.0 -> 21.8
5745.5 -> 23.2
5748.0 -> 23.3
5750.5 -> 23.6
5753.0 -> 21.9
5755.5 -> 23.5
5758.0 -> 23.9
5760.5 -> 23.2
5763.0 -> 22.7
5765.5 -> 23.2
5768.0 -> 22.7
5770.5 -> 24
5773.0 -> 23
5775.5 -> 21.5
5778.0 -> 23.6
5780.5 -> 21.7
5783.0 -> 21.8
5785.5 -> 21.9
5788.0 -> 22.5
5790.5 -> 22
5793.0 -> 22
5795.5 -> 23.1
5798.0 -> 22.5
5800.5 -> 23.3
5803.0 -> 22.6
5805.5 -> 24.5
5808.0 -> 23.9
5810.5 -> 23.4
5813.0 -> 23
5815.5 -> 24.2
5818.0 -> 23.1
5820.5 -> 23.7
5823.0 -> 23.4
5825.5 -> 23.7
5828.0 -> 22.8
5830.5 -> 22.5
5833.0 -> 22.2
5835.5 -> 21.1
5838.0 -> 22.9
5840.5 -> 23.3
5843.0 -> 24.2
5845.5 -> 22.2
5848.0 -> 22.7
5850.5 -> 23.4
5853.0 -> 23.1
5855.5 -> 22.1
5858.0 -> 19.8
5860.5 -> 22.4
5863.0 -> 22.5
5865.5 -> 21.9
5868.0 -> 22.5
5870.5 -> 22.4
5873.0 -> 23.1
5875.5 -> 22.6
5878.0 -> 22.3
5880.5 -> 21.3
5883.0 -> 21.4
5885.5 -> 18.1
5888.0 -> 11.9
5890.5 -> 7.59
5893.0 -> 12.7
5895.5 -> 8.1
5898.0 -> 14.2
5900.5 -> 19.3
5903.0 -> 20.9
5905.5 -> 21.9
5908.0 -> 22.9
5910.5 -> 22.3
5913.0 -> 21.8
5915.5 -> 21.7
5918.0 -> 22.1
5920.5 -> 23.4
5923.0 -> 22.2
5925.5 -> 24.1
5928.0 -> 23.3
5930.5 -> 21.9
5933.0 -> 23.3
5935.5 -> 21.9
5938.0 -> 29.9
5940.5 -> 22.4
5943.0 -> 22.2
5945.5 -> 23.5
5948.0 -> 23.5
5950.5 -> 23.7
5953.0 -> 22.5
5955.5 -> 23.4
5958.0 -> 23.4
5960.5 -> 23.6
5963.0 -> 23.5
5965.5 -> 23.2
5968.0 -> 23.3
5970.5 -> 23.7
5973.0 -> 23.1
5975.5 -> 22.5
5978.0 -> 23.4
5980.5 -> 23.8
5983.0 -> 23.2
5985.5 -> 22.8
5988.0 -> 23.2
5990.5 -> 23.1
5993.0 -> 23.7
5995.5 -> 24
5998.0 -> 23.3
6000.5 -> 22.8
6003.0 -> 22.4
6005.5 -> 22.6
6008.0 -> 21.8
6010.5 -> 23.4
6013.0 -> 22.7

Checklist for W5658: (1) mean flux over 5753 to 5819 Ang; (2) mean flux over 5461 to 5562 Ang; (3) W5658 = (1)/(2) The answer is 1.16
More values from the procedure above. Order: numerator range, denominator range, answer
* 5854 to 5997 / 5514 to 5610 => 1.08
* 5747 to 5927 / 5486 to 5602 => 1.10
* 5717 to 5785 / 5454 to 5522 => 1.18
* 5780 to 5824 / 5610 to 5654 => 1.10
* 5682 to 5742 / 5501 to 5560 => 1.09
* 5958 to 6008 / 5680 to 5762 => 1.05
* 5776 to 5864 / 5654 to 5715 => 1.06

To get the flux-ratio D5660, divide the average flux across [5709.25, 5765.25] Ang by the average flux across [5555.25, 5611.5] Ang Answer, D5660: 1.13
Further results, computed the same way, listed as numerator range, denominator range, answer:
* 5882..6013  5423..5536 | 1.14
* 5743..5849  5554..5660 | 1.13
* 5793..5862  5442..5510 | 1.22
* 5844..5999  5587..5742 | 1.03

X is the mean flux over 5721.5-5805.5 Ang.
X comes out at 22.6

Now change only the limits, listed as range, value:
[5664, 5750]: 22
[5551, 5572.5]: 20.1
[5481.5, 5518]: 19.1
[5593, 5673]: 20.7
